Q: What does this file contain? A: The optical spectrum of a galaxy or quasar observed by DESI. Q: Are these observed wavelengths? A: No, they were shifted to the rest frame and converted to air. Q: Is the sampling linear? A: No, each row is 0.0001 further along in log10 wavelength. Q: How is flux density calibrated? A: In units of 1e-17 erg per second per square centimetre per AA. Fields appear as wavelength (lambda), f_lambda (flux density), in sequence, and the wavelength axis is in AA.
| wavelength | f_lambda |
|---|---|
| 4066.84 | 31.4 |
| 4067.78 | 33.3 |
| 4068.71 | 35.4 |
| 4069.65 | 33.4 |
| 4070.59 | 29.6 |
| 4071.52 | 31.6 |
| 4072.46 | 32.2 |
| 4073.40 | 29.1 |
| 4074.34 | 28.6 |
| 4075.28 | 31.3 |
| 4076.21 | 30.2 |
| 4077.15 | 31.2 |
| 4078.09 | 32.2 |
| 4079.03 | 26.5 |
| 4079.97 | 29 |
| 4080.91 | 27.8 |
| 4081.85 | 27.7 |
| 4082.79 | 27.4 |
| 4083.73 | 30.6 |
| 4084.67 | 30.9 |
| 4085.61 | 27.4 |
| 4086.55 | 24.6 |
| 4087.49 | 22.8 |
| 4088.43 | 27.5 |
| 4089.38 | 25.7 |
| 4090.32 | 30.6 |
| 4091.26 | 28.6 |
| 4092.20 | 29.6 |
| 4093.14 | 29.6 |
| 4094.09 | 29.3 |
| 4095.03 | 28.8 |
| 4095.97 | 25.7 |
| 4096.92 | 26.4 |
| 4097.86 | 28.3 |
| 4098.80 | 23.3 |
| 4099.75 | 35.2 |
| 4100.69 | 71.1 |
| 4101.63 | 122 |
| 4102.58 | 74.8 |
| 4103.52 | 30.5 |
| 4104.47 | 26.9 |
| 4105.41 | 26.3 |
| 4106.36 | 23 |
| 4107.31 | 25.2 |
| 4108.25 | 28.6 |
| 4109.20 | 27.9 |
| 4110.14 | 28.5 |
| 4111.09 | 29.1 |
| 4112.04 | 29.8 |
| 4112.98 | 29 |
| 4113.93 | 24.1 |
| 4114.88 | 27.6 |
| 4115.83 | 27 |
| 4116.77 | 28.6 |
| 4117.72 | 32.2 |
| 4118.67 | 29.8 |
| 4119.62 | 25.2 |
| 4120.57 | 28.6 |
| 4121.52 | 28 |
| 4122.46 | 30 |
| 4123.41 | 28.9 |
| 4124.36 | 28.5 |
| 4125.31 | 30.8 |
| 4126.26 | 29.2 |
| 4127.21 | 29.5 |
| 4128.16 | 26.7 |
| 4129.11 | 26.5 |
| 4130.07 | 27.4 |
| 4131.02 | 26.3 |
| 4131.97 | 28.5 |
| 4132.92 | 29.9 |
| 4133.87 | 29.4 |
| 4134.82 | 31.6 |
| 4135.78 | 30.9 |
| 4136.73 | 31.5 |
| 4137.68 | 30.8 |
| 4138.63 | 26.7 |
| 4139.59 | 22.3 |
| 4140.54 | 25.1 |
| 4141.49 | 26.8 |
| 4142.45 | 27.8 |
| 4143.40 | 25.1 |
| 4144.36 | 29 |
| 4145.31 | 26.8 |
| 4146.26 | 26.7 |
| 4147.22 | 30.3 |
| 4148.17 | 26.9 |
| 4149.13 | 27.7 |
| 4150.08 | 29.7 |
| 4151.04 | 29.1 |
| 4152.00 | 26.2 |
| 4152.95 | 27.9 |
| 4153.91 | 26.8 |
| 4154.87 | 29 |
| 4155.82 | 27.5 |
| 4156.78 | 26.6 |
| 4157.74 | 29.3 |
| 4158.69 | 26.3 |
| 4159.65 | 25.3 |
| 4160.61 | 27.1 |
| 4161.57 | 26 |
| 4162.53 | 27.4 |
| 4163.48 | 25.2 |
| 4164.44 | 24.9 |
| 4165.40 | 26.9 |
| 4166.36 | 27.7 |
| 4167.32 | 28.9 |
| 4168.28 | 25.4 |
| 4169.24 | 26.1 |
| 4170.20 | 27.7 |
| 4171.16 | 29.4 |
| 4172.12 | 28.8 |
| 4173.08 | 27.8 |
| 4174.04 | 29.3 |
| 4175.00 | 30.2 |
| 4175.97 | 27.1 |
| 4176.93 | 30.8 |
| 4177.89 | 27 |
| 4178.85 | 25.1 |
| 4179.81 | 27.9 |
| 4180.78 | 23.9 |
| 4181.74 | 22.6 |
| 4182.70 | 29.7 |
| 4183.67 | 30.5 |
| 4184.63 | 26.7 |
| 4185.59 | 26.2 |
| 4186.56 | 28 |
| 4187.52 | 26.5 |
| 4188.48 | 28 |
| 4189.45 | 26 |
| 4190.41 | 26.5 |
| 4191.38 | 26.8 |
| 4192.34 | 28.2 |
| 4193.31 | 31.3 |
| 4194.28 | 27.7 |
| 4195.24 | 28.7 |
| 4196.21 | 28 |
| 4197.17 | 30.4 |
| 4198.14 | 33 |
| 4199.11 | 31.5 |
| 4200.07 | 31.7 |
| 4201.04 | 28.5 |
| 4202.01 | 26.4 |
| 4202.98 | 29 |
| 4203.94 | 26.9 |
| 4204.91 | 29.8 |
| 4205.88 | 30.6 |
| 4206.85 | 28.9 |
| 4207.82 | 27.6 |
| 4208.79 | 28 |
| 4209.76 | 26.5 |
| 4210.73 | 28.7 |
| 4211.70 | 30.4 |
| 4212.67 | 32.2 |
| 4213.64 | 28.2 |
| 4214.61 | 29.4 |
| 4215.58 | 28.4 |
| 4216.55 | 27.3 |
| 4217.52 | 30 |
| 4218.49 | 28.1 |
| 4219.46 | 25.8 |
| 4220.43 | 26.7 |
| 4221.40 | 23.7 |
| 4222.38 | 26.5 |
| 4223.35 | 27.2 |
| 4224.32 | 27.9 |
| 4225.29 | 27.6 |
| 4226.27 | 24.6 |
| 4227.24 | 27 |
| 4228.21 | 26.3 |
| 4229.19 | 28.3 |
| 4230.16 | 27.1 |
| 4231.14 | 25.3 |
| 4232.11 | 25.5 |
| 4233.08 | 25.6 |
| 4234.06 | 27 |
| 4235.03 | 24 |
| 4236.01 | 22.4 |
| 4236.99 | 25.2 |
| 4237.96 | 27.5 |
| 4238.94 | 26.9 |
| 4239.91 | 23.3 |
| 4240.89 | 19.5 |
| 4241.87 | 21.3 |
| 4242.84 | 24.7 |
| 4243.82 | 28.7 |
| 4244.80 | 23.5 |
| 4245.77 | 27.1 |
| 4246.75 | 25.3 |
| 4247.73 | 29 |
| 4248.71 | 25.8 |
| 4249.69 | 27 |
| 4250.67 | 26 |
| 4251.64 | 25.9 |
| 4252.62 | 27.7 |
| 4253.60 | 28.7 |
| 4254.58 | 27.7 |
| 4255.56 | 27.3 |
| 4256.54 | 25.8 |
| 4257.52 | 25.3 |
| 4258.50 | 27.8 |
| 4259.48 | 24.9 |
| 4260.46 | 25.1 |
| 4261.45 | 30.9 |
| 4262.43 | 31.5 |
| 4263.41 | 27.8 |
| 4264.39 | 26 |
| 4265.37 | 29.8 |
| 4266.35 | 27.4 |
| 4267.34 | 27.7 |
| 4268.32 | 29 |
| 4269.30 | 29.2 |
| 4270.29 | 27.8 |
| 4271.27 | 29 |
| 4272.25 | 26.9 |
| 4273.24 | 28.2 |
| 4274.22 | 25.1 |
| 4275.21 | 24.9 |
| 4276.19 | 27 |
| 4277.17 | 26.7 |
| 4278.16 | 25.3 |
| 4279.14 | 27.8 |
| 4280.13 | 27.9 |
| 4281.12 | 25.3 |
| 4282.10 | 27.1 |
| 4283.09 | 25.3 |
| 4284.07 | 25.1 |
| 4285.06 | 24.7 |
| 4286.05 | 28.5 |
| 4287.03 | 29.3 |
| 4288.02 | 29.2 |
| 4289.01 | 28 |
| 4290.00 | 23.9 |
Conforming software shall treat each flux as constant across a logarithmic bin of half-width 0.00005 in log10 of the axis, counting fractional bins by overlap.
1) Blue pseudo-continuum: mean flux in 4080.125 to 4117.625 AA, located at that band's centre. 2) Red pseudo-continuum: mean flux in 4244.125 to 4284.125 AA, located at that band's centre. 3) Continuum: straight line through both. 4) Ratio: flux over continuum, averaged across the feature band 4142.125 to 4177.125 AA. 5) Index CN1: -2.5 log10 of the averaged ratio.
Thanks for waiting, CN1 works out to 0.11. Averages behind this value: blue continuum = 32.5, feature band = 27.6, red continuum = 27.1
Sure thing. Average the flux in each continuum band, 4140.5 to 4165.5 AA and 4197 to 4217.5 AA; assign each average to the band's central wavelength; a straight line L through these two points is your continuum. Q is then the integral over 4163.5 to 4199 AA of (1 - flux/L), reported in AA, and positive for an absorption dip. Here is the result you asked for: 0.6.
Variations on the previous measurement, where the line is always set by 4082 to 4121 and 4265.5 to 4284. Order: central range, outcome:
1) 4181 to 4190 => 0.84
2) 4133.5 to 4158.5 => 2.46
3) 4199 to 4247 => 2.89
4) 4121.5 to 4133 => 1.14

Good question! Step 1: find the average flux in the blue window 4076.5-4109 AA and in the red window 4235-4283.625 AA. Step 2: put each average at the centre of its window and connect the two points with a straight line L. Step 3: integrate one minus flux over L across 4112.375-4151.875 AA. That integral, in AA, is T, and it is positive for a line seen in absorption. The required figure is 4.4 AA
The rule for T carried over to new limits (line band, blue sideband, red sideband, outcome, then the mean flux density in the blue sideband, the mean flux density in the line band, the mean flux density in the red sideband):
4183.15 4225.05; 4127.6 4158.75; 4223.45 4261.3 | -2.5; 27.9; 28.3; 26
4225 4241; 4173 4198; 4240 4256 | 0.5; 27.8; 25.6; 25.9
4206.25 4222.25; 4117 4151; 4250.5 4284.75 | -0.3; 28.3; 28.1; 27.2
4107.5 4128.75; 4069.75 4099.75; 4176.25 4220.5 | 0.1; 28.7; 28.5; 28.3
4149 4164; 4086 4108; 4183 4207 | 1.9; 35.4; 27.3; 28.6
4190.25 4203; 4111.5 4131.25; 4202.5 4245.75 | -0.9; 28.3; 29.2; 26.8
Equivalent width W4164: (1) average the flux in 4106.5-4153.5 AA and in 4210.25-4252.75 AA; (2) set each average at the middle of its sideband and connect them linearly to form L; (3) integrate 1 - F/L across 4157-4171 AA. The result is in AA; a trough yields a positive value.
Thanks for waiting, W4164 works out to 0.4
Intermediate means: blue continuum 28.1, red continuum 26.5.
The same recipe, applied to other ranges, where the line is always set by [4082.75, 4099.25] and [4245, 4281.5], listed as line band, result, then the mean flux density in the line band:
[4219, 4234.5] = 0.5 AA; 26.4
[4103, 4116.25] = 0.0 AA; 27.6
